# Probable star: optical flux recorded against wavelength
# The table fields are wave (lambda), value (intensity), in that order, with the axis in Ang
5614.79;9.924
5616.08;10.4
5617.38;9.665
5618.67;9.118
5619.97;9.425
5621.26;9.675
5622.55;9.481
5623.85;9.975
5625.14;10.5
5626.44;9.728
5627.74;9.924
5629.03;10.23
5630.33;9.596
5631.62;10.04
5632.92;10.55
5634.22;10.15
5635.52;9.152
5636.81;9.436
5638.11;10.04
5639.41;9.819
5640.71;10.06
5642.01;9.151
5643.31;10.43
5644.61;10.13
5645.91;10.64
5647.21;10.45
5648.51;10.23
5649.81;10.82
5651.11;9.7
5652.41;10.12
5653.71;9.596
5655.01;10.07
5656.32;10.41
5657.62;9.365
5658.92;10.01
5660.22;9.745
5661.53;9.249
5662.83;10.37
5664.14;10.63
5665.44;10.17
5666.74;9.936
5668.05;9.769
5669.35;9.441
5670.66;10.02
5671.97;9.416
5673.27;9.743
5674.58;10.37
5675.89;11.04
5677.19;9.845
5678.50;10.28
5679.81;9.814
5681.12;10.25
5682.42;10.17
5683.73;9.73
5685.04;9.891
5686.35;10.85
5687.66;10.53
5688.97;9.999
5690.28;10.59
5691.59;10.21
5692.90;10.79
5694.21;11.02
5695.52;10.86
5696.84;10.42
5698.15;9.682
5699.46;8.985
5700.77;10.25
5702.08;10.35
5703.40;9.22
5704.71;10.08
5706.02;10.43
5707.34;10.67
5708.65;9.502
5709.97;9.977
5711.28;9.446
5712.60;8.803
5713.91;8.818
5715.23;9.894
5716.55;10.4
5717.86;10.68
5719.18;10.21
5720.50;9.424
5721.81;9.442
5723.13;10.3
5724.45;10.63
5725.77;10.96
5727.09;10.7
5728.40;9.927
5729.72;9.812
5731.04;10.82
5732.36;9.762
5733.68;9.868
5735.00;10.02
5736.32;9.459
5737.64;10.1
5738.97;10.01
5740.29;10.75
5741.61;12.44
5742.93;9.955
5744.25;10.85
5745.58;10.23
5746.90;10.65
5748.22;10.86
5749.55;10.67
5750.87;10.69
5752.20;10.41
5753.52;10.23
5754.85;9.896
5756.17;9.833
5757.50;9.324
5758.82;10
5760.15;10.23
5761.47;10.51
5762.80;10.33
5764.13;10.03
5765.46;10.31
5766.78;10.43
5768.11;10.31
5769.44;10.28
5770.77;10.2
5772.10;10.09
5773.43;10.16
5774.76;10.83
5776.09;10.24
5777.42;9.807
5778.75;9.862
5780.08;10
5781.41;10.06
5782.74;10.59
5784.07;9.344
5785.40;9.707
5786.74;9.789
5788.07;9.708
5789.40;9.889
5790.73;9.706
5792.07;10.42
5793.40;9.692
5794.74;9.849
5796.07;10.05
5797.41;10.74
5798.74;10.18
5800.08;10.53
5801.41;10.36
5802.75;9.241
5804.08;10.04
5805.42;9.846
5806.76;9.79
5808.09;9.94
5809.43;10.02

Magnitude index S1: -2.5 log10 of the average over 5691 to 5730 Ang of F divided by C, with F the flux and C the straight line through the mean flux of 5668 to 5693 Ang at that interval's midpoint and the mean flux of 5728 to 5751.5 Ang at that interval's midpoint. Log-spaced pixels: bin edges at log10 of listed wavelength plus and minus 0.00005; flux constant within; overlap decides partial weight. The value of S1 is 0.021 mag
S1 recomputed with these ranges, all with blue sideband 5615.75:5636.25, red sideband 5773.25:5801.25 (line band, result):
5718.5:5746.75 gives -0.03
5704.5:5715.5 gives 0.03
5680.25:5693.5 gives -0.04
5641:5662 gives -0.02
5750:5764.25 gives -0.01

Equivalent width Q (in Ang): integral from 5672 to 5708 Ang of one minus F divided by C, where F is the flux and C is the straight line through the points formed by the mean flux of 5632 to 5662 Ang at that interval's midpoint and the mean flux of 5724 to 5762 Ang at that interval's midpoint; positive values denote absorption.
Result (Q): -0.3 Ang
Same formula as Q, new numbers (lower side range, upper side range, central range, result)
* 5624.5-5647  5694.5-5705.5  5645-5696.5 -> -0.80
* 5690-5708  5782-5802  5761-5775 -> -0.29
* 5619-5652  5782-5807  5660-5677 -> -0.05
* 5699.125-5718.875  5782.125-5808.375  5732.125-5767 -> -1.36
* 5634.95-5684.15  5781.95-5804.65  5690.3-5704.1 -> -0.28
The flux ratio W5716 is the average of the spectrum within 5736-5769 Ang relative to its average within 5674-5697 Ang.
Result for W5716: 1.00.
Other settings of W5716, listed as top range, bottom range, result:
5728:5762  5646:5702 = 1.02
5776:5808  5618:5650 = 1.00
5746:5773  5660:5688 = 1.02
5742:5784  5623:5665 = 1.02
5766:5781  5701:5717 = 1.04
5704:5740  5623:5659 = 1.00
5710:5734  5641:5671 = 1.00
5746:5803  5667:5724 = 1.01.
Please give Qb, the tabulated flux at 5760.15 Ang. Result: 10.23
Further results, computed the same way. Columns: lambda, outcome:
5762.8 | 10.33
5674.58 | 10.37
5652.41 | 10.12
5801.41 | 10.36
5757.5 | 9.324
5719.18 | 10.21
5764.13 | 10.03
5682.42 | 10.17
